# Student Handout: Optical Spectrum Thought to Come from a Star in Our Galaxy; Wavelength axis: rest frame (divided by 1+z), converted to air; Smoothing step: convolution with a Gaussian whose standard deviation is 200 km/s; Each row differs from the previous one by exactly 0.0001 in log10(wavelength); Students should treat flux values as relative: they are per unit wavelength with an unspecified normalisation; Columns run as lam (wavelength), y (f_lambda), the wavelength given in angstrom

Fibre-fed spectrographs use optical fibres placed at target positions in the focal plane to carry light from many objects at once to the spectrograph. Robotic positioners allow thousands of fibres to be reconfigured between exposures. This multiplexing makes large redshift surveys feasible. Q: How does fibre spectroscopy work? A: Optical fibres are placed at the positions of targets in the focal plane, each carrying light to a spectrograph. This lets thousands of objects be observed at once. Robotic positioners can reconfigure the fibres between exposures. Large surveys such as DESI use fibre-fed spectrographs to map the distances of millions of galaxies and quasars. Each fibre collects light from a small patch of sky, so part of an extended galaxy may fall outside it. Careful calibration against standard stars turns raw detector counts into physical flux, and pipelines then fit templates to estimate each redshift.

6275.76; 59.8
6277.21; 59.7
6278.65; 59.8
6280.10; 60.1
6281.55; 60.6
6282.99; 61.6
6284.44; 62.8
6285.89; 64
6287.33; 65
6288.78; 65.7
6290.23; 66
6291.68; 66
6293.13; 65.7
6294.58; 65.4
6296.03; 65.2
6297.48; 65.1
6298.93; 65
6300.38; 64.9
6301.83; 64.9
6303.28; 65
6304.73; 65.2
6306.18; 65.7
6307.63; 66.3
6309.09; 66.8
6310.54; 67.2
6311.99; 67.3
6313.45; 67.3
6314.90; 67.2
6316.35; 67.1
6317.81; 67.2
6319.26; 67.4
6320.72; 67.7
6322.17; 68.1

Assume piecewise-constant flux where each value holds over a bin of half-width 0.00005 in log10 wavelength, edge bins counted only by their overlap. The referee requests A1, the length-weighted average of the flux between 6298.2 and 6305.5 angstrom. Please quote 65.1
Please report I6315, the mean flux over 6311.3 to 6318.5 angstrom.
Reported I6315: 67.2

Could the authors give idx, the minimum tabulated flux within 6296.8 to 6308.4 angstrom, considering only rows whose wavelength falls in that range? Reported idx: 64.9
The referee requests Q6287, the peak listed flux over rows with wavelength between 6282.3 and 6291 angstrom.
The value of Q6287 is 66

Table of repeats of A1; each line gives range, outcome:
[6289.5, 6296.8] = 65.6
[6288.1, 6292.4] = 65.9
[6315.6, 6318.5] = 67.1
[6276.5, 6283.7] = 60.4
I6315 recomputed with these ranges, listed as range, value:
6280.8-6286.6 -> 62.2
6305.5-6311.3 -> 66.5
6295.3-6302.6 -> 65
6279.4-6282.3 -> 60.4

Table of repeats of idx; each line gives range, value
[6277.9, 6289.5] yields 59.8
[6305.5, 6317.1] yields 65.7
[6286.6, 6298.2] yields 65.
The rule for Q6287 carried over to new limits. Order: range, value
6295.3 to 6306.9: 65.7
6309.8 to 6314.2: 67.3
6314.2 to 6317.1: 67.2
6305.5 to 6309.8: 66.8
